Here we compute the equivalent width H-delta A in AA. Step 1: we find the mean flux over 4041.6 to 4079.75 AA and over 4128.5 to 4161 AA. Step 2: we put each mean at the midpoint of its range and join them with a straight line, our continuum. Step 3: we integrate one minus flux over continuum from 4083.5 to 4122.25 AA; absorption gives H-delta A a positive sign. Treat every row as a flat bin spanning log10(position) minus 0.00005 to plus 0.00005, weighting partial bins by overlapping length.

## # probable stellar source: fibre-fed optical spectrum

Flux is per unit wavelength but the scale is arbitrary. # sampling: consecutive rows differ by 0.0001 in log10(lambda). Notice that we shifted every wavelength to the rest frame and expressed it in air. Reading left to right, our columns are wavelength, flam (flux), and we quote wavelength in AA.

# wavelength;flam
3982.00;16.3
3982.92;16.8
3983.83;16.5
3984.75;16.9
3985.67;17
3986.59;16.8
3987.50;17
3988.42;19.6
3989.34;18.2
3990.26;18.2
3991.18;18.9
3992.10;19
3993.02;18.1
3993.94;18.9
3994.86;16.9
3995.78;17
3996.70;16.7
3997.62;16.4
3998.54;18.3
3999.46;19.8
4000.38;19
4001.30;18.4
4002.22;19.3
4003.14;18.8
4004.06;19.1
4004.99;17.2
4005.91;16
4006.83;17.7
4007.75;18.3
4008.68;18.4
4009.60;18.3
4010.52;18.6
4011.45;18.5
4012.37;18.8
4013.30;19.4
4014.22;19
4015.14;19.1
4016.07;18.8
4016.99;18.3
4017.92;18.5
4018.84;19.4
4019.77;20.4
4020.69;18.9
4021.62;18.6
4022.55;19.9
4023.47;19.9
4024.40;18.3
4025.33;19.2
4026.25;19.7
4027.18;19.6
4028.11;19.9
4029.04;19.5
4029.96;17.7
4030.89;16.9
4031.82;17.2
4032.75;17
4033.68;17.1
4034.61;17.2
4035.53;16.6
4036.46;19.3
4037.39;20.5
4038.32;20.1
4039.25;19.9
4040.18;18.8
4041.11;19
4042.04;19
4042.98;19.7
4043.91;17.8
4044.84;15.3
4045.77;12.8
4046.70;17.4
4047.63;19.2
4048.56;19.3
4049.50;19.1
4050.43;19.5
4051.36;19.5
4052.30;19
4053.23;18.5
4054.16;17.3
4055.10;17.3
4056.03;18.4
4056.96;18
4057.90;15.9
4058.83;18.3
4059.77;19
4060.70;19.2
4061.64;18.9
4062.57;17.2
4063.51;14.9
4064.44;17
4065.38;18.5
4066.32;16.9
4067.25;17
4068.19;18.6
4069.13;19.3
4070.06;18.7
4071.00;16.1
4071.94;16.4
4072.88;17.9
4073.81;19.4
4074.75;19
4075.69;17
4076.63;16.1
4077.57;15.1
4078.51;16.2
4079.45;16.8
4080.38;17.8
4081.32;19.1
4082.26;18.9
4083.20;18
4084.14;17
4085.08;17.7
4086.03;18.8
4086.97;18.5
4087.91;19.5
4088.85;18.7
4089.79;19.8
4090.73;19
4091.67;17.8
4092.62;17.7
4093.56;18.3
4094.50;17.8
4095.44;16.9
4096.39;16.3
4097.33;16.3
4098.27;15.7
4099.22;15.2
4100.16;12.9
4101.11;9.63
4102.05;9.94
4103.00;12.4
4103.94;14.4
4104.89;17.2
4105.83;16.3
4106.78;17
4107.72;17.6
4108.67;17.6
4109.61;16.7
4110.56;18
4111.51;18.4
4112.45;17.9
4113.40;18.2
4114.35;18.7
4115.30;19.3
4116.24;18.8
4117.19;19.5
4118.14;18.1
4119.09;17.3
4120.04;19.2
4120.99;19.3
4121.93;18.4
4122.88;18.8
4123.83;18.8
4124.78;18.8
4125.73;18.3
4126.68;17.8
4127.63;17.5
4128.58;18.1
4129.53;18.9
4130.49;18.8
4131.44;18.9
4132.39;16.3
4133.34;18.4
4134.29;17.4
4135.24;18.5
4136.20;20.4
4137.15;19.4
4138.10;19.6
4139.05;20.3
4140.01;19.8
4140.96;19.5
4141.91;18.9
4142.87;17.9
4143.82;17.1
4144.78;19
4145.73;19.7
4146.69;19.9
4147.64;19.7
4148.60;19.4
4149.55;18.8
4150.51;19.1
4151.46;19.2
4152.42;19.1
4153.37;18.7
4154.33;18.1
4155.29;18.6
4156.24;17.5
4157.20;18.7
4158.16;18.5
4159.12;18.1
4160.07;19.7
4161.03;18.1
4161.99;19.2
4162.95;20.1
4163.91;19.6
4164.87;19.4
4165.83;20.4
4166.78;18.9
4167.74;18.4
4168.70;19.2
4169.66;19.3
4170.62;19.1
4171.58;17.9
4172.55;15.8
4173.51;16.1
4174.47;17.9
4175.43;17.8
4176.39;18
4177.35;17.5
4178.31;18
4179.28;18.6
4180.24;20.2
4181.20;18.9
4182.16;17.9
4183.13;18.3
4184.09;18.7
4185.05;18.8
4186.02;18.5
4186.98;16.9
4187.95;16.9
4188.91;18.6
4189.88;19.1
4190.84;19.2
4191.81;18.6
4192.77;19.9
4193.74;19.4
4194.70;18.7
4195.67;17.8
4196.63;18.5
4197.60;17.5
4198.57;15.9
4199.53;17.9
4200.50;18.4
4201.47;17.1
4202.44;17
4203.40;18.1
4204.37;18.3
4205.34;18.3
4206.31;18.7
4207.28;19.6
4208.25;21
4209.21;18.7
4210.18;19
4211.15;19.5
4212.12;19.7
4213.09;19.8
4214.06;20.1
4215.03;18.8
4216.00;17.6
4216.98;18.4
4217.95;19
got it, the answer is 2.3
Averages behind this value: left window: 17.7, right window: 18.8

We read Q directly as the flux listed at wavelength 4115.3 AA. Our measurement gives 19.3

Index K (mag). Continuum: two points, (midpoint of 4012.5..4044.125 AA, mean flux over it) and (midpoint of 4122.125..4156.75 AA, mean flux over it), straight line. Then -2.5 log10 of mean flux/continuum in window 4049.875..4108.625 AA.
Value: 0.09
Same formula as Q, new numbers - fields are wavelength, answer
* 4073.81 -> 19.4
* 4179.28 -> 18.6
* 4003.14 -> 18.8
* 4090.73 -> 19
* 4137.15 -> 19.4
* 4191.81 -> 18.6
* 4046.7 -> 17.4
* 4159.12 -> 18.1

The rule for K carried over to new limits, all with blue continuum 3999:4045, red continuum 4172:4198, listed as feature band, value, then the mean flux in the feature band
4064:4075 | 0.039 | 17.9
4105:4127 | 0.012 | 18.2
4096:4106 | 0.289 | 14.1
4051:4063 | 0.022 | 18.2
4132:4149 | -0.036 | 19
